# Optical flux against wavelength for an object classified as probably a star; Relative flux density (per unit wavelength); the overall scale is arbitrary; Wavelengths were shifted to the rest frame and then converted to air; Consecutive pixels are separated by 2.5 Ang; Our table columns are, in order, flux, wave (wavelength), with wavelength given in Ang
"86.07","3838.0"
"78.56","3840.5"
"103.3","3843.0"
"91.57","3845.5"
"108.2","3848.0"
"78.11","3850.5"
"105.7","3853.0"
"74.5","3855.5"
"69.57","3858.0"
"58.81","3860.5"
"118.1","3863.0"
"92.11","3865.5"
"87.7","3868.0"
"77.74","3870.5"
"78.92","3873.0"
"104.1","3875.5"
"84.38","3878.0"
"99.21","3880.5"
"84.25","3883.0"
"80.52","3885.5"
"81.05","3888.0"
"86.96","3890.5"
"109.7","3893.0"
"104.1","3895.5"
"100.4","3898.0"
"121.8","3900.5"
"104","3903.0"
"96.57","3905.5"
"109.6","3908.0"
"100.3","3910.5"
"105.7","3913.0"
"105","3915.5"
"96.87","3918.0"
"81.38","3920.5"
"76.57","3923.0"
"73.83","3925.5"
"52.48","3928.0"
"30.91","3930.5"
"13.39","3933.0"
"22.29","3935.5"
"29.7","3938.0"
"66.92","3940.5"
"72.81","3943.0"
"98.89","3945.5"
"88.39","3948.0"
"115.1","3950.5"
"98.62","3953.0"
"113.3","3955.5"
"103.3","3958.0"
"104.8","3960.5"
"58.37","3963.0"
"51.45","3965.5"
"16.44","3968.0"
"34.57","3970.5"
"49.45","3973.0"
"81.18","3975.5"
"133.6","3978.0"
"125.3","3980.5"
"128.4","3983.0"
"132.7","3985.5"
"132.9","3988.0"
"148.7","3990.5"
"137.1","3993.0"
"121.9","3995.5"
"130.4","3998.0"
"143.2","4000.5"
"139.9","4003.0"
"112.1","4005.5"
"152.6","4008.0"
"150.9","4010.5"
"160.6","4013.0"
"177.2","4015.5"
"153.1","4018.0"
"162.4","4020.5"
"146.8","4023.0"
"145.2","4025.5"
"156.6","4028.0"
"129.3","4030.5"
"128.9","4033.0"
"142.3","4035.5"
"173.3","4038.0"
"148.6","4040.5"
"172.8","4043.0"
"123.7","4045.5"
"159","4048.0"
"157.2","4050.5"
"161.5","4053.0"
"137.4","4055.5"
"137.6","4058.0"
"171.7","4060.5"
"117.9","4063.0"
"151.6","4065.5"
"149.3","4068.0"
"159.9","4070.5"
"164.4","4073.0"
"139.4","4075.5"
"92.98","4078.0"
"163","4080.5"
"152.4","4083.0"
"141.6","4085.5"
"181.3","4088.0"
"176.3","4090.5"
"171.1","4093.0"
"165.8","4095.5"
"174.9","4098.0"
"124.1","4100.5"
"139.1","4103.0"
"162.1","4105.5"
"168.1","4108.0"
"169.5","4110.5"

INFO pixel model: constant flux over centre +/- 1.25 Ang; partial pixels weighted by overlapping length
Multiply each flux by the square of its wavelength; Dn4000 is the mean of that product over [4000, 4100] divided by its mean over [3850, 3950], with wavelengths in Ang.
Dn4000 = 2.0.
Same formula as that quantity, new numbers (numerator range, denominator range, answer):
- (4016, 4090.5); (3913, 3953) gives 2.26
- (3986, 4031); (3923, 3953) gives 2.39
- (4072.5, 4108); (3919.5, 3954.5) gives 2.51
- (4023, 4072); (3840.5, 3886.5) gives 1.84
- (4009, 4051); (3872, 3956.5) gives 1.90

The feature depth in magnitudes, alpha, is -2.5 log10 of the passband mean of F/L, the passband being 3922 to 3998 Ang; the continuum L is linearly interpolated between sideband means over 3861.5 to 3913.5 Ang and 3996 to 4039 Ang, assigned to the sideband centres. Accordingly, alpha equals 0.44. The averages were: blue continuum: 96.2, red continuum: 147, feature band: 84.6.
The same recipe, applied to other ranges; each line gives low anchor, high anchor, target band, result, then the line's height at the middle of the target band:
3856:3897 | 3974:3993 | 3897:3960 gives 0.258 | 107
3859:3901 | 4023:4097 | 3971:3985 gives 0.220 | 124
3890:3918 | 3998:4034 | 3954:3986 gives 0.443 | 129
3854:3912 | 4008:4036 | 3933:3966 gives 0.493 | 120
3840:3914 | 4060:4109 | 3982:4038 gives -0.092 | 132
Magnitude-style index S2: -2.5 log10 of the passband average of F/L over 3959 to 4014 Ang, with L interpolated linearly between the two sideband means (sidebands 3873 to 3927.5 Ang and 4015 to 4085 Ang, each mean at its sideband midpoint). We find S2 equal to 0.15 mag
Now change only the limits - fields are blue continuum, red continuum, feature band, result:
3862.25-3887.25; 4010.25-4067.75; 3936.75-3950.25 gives 0.48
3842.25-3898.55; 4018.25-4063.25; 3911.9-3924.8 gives 0.16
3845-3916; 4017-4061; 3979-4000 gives 0.00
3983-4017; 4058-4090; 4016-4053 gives -0.04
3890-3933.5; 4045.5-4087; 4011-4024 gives -0.24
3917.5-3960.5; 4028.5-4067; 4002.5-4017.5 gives -0.22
